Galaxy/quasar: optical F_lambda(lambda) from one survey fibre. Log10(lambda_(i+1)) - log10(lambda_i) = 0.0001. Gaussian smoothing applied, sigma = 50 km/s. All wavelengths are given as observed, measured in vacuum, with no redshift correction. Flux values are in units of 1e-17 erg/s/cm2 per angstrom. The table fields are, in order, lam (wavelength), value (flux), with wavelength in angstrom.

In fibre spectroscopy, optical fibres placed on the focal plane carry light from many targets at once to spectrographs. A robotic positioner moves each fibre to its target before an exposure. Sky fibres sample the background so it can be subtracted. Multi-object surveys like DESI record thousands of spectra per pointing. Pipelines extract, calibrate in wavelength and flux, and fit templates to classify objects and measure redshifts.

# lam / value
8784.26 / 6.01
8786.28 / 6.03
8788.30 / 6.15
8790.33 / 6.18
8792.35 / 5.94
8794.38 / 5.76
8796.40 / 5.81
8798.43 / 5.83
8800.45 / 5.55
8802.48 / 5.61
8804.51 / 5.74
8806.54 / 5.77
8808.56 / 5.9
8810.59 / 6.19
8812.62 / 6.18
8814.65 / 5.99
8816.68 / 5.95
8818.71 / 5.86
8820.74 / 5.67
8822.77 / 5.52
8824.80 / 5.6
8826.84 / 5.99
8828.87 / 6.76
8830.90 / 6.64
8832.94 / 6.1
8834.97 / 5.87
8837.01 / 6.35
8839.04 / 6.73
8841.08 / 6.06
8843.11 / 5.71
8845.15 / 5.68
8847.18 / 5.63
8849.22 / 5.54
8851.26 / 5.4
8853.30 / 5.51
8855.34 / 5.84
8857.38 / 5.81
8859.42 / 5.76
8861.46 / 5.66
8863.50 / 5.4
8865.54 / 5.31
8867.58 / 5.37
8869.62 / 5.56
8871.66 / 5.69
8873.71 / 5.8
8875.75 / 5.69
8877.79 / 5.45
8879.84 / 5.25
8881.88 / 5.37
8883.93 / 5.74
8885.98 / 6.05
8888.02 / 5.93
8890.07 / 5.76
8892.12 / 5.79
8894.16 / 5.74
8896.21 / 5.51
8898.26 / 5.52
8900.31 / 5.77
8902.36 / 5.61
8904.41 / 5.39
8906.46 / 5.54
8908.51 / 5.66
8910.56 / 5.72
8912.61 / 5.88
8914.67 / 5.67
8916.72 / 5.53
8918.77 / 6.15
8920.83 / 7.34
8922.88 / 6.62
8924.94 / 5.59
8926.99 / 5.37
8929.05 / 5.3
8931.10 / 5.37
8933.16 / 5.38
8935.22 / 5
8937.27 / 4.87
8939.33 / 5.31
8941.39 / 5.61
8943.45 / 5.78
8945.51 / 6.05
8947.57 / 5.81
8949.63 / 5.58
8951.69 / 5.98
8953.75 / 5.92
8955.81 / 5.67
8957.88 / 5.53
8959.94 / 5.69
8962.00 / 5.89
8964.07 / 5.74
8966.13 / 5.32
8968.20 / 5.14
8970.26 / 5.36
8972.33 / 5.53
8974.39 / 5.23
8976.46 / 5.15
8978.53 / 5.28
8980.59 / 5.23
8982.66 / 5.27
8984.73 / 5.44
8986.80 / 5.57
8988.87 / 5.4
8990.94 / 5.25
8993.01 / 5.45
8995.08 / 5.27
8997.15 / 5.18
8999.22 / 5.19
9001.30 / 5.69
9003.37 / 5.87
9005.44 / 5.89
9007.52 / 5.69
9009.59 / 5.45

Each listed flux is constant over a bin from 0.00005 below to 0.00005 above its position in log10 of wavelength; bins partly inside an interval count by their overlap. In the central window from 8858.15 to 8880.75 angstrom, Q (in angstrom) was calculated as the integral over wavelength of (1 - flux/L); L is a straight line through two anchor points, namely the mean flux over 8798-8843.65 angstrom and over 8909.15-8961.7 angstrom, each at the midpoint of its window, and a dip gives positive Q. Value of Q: 1.3 angstrom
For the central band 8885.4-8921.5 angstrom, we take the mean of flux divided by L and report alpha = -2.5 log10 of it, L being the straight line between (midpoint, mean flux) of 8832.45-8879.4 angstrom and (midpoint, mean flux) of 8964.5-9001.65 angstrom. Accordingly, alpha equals -0.04 mag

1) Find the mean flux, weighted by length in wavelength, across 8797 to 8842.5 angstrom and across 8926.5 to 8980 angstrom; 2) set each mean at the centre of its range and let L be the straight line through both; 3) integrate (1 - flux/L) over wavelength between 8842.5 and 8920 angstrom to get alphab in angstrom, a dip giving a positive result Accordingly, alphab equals 1.5 angstrom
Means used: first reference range 5.99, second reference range 5.49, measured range 5.65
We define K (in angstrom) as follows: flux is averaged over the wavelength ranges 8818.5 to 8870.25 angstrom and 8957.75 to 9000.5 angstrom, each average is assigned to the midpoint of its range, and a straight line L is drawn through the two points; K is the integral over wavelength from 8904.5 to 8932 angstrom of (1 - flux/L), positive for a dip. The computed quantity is -1.14 angstrom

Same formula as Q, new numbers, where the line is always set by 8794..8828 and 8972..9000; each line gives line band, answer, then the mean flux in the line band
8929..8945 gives 0.3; 5.35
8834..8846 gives -0.7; 6.07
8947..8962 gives -0.9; 5.75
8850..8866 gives 0.3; 5.59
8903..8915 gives -0.2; 5.64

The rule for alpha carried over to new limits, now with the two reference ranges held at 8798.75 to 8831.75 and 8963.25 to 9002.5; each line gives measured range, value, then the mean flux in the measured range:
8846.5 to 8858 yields 0.036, 5.61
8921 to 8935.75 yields -0.020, 5.64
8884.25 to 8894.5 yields -0.034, 5.86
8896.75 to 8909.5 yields 0.009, 5.58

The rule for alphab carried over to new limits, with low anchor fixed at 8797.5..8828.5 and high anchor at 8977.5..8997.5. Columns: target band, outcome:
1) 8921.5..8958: -0.9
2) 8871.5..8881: 0.2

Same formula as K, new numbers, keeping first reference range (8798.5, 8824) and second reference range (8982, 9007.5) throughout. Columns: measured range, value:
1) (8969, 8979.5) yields 0.38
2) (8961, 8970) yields 0.03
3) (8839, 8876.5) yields 0.47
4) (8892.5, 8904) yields 0.06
